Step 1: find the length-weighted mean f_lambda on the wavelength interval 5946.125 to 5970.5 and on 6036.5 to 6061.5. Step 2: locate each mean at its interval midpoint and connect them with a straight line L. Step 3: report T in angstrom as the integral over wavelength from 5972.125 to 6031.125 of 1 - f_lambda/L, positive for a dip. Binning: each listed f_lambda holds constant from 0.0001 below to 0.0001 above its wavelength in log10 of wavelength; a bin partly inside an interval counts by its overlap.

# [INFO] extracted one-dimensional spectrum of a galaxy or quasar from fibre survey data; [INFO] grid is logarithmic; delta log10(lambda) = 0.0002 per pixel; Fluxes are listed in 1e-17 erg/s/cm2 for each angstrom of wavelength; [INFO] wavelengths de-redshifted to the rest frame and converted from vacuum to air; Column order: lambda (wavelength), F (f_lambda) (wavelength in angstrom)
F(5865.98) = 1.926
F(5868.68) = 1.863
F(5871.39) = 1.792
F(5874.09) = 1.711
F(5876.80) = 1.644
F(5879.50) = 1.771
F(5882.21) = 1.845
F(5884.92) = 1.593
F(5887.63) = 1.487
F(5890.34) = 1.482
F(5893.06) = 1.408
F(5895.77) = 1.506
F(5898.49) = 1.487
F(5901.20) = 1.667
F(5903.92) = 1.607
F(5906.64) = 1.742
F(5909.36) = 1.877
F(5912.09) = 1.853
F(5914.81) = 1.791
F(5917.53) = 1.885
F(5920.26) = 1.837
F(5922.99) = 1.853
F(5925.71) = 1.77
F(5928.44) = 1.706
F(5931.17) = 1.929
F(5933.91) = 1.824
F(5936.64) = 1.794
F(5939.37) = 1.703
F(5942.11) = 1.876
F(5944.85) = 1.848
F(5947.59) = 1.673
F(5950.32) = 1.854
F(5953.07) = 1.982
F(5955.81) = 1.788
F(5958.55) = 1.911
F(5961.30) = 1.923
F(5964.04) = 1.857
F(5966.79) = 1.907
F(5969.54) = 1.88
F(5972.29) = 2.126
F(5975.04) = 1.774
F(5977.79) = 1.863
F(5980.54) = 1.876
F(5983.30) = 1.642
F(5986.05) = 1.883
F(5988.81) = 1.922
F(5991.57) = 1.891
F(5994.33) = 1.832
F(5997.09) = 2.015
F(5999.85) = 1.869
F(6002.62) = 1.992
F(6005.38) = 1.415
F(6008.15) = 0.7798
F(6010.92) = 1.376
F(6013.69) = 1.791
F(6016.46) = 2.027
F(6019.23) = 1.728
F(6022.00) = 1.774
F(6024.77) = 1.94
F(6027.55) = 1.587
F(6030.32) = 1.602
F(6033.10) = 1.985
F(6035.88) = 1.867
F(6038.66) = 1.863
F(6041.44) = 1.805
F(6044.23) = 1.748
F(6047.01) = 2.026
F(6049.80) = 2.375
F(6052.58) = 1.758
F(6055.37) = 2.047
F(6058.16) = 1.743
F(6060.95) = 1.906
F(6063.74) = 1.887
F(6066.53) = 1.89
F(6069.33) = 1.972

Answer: 4.2 angstrom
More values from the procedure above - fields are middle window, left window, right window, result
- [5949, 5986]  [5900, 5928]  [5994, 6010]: -4.0 angstrom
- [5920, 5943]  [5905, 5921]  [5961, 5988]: 0.4 angstrom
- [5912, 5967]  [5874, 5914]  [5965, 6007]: -2.7 angstrom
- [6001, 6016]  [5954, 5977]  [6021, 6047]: 2.7 angstrom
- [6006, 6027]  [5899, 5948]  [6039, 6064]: 2.9 angstrom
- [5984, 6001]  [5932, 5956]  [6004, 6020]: -3.1 angstrom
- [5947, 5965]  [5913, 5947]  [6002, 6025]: -1.1 angstrom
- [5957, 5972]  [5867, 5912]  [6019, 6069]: -1.3 angstrom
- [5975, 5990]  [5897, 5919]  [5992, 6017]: -1.3 angstrom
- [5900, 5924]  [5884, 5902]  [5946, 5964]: -2.5 angstrom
